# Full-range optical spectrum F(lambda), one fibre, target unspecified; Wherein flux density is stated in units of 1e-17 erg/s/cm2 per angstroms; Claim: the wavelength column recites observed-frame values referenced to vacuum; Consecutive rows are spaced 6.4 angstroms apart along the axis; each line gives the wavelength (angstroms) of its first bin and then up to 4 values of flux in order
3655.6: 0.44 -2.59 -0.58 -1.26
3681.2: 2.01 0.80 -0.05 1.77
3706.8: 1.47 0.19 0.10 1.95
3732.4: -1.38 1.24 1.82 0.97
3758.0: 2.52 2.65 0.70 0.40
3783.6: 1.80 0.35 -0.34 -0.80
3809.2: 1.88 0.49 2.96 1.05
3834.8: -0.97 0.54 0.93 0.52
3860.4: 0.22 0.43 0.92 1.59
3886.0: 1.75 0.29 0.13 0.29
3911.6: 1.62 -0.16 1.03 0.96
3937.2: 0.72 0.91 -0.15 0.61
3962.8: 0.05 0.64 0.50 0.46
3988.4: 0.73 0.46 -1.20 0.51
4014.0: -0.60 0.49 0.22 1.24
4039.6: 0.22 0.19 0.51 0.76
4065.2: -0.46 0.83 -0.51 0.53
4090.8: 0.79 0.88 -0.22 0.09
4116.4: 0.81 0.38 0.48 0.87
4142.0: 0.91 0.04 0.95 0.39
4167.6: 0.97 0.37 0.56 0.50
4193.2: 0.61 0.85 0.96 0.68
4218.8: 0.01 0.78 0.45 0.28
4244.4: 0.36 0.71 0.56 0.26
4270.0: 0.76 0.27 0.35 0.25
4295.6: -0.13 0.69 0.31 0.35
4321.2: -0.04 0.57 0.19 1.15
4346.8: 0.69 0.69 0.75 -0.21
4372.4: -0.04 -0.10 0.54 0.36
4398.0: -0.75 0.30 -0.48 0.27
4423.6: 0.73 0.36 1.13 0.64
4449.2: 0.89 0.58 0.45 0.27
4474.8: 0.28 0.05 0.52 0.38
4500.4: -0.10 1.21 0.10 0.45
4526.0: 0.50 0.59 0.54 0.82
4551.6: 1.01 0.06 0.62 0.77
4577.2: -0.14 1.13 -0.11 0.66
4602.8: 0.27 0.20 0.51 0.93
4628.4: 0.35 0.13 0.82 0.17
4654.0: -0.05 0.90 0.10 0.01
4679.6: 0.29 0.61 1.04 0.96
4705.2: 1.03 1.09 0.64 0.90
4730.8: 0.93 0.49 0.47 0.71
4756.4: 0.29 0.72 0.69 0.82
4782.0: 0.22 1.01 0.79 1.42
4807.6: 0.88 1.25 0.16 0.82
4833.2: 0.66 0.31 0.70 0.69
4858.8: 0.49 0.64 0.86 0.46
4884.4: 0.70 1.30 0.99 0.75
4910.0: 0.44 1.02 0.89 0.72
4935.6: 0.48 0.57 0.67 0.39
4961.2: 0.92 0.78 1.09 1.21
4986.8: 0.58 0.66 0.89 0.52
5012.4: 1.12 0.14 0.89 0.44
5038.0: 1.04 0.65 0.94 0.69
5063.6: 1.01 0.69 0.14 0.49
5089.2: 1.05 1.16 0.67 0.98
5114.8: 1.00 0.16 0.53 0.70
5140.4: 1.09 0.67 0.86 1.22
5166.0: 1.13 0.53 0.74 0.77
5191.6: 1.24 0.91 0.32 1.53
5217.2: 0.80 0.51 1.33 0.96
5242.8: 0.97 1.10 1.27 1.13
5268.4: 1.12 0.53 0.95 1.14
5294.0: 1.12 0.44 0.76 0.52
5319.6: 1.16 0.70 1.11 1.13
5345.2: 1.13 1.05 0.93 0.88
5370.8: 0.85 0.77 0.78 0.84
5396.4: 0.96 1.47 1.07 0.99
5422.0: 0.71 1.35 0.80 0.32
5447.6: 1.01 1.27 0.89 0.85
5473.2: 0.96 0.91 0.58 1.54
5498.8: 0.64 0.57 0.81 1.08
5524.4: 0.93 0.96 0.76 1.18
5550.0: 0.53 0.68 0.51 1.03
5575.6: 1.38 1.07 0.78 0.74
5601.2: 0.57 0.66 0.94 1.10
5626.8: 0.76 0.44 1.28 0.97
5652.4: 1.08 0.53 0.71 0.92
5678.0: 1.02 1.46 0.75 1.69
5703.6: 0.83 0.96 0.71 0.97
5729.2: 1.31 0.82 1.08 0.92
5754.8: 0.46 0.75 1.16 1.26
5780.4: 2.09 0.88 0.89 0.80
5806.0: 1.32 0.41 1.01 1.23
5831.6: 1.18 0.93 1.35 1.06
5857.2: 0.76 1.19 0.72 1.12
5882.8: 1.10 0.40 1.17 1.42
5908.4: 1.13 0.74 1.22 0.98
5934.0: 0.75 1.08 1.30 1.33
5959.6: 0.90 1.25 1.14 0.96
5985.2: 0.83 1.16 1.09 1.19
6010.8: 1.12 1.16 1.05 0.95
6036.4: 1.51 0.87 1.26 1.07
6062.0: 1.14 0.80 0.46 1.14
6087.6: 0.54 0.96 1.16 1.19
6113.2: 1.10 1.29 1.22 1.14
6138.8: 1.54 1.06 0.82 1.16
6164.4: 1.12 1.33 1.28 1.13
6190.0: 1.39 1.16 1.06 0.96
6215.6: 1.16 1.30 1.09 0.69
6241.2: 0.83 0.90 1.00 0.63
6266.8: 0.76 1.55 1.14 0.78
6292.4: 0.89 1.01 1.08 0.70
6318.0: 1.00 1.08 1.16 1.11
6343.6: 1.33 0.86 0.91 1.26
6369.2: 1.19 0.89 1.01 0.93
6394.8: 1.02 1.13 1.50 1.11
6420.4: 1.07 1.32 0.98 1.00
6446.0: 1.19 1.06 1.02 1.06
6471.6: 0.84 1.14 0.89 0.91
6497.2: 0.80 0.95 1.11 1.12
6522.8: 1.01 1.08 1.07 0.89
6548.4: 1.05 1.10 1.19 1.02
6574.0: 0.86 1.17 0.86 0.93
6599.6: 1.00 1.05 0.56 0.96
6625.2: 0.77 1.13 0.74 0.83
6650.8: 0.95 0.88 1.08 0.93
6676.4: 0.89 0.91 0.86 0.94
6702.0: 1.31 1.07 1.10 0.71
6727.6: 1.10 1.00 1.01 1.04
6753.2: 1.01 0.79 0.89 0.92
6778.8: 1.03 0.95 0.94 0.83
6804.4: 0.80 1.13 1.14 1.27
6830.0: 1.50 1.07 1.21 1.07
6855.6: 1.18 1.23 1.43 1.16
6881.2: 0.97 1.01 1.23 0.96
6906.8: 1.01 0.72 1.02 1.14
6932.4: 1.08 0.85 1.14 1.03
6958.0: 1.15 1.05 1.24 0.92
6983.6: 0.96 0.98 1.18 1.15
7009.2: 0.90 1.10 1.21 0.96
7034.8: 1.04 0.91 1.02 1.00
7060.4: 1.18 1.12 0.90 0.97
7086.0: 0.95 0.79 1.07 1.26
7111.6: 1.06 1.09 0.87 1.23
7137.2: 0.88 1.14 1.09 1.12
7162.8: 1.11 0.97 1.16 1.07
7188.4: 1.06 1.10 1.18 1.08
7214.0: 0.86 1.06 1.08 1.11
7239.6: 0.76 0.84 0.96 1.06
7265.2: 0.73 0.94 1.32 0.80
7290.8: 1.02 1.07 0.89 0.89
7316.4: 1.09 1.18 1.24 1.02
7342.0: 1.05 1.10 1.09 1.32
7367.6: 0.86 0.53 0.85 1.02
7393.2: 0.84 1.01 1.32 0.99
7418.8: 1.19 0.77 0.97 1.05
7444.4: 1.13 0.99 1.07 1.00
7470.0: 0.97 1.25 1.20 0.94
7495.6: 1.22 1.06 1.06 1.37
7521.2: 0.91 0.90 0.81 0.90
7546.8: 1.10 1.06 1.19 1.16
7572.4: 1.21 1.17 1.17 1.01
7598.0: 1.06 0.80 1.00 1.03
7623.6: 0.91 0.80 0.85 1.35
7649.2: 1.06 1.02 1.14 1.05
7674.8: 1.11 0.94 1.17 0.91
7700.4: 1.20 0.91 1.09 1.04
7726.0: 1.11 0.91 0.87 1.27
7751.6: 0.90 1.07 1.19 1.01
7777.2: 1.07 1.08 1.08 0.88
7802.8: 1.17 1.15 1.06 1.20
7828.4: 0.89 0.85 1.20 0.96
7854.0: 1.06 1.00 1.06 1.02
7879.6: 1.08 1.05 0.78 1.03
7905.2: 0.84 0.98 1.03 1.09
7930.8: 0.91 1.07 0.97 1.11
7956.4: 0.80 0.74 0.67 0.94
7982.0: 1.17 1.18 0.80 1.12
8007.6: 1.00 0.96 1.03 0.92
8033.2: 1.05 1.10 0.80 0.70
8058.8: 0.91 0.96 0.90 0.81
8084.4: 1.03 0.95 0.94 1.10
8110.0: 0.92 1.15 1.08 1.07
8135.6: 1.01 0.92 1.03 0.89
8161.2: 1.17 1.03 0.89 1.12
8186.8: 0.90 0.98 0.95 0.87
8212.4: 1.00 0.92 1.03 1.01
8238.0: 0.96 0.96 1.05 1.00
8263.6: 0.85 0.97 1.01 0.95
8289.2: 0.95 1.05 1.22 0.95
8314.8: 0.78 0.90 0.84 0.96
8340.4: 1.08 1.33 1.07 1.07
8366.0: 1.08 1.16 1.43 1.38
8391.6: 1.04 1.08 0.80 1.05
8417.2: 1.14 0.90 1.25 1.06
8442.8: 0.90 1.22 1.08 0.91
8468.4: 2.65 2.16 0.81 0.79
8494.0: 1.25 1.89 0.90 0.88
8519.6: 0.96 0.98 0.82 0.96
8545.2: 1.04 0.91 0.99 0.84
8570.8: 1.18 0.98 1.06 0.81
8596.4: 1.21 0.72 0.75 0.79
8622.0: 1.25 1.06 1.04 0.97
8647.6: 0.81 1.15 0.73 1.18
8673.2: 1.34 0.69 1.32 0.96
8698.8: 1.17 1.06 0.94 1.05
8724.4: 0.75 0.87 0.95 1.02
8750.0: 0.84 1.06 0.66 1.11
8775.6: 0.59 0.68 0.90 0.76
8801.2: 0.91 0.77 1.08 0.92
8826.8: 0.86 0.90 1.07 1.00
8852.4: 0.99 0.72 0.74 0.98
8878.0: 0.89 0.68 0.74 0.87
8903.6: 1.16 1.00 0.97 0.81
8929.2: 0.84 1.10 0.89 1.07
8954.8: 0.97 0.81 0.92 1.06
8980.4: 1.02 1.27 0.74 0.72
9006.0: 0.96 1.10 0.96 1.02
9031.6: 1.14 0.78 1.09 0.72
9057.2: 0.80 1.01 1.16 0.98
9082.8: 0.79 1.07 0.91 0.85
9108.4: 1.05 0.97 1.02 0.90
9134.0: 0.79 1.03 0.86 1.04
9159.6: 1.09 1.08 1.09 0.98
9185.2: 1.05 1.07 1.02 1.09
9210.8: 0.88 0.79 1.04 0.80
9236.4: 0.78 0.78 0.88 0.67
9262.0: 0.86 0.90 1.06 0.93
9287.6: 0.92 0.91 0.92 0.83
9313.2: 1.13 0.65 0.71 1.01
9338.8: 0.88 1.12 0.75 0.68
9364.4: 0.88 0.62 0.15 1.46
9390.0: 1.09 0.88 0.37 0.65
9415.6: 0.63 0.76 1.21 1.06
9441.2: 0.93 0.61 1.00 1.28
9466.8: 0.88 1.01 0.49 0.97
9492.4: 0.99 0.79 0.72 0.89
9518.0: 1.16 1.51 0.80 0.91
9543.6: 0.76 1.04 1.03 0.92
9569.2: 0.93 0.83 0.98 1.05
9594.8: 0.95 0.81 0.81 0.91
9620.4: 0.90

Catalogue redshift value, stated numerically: 0.29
